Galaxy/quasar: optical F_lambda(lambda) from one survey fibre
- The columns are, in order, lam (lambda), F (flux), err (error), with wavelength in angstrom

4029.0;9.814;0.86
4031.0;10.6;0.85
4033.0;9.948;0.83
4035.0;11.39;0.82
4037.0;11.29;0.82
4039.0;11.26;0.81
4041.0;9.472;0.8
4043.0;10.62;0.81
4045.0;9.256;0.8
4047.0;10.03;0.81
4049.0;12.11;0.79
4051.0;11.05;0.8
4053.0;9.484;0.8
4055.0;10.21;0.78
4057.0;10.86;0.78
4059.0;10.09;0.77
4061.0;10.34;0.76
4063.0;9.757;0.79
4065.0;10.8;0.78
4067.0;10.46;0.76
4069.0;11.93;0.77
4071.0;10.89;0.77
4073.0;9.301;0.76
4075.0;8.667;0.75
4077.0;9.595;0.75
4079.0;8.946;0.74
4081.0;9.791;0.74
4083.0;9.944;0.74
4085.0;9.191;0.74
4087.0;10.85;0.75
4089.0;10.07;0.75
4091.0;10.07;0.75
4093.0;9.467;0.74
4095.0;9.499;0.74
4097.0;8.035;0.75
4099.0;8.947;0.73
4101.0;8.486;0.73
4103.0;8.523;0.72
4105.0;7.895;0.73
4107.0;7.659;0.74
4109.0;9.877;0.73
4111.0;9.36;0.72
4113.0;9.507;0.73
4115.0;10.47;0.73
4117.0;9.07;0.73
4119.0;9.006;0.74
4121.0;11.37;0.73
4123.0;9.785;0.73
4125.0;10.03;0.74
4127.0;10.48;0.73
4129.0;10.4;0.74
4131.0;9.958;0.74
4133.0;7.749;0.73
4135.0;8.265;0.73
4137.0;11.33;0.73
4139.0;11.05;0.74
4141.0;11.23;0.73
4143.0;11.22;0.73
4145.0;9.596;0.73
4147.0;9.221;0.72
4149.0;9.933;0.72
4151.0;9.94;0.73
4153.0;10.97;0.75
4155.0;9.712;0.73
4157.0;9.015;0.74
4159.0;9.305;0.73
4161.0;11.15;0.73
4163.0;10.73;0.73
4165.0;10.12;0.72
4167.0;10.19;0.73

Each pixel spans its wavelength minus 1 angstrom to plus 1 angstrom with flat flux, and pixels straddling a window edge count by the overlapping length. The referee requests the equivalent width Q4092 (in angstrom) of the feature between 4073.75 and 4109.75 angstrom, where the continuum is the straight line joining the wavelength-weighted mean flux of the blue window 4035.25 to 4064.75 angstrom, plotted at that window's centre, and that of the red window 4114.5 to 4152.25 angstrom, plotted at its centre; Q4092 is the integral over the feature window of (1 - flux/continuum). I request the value 3.7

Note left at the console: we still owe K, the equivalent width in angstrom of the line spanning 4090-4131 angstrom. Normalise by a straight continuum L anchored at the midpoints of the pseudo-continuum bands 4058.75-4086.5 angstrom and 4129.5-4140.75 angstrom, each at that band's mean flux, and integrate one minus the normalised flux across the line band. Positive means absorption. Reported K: 1.9 angstrom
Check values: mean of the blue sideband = 9.99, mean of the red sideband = 9.81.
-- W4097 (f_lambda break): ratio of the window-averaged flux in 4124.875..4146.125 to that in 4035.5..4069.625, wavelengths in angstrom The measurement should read 0.96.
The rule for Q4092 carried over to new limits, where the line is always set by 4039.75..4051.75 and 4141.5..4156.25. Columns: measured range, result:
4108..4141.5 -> 0.9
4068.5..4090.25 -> 0.9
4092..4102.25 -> 1.4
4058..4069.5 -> -0.1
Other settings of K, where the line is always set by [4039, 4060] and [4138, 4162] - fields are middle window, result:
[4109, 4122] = 0.6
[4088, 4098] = 0.8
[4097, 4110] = 2.2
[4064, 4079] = 0.3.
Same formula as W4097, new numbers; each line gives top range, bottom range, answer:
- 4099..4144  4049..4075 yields 0.93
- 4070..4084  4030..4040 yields 0.88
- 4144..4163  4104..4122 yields 1.06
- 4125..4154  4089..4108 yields 1.15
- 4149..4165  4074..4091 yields 1.05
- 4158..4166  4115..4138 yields 1.05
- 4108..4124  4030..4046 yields 0.94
